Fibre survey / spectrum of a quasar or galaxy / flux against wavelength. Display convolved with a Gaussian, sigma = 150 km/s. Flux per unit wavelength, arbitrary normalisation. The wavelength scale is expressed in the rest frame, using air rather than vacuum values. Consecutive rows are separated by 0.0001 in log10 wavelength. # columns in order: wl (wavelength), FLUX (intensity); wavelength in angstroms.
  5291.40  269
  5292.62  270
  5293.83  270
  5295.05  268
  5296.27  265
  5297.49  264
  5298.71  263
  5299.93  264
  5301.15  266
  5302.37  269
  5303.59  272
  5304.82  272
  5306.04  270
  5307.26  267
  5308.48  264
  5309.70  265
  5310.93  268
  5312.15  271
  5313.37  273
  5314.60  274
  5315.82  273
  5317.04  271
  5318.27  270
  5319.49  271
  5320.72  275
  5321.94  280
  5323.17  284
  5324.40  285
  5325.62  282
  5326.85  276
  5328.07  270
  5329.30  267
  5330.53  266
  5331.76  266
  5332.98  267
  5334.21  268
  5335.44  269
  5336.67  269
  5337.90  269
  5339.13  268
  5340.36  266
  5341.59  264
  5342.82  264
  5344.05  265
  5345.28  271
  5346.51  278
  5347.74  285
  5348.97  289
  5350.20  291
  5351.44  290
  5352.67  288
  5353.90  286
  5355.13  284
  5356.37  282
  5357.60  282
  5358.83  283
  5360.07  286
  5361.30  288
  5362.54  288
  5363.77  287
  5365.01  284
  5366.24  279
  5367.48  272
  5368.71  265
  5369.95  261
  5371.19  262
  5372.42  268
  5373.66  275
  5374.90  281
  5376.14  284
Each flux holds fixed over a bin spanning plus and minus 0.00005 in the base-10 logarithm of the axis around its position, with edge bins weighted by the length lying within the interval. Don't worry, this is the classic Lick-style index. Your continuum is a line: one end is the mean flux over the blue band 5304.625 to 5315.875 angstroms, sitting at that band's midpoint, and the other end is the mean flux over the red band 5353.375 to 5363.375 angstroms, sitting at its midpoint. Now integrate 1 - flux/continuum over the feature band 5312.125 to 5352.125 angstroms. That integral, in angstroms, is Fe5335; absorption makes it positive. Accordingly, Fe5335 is 0.4 angstroms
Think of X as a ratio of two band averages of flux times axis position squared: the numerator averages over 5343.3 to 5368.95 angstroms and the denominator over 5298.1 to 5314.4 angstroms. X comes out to 1.07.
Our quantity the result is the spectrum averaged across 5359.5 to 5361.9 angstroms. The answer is 288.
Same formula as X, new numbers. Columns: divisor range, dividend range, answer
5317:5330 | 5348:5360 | 1.05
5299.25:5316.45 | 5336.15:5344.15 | 1.00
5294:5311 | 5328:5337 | 1.01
